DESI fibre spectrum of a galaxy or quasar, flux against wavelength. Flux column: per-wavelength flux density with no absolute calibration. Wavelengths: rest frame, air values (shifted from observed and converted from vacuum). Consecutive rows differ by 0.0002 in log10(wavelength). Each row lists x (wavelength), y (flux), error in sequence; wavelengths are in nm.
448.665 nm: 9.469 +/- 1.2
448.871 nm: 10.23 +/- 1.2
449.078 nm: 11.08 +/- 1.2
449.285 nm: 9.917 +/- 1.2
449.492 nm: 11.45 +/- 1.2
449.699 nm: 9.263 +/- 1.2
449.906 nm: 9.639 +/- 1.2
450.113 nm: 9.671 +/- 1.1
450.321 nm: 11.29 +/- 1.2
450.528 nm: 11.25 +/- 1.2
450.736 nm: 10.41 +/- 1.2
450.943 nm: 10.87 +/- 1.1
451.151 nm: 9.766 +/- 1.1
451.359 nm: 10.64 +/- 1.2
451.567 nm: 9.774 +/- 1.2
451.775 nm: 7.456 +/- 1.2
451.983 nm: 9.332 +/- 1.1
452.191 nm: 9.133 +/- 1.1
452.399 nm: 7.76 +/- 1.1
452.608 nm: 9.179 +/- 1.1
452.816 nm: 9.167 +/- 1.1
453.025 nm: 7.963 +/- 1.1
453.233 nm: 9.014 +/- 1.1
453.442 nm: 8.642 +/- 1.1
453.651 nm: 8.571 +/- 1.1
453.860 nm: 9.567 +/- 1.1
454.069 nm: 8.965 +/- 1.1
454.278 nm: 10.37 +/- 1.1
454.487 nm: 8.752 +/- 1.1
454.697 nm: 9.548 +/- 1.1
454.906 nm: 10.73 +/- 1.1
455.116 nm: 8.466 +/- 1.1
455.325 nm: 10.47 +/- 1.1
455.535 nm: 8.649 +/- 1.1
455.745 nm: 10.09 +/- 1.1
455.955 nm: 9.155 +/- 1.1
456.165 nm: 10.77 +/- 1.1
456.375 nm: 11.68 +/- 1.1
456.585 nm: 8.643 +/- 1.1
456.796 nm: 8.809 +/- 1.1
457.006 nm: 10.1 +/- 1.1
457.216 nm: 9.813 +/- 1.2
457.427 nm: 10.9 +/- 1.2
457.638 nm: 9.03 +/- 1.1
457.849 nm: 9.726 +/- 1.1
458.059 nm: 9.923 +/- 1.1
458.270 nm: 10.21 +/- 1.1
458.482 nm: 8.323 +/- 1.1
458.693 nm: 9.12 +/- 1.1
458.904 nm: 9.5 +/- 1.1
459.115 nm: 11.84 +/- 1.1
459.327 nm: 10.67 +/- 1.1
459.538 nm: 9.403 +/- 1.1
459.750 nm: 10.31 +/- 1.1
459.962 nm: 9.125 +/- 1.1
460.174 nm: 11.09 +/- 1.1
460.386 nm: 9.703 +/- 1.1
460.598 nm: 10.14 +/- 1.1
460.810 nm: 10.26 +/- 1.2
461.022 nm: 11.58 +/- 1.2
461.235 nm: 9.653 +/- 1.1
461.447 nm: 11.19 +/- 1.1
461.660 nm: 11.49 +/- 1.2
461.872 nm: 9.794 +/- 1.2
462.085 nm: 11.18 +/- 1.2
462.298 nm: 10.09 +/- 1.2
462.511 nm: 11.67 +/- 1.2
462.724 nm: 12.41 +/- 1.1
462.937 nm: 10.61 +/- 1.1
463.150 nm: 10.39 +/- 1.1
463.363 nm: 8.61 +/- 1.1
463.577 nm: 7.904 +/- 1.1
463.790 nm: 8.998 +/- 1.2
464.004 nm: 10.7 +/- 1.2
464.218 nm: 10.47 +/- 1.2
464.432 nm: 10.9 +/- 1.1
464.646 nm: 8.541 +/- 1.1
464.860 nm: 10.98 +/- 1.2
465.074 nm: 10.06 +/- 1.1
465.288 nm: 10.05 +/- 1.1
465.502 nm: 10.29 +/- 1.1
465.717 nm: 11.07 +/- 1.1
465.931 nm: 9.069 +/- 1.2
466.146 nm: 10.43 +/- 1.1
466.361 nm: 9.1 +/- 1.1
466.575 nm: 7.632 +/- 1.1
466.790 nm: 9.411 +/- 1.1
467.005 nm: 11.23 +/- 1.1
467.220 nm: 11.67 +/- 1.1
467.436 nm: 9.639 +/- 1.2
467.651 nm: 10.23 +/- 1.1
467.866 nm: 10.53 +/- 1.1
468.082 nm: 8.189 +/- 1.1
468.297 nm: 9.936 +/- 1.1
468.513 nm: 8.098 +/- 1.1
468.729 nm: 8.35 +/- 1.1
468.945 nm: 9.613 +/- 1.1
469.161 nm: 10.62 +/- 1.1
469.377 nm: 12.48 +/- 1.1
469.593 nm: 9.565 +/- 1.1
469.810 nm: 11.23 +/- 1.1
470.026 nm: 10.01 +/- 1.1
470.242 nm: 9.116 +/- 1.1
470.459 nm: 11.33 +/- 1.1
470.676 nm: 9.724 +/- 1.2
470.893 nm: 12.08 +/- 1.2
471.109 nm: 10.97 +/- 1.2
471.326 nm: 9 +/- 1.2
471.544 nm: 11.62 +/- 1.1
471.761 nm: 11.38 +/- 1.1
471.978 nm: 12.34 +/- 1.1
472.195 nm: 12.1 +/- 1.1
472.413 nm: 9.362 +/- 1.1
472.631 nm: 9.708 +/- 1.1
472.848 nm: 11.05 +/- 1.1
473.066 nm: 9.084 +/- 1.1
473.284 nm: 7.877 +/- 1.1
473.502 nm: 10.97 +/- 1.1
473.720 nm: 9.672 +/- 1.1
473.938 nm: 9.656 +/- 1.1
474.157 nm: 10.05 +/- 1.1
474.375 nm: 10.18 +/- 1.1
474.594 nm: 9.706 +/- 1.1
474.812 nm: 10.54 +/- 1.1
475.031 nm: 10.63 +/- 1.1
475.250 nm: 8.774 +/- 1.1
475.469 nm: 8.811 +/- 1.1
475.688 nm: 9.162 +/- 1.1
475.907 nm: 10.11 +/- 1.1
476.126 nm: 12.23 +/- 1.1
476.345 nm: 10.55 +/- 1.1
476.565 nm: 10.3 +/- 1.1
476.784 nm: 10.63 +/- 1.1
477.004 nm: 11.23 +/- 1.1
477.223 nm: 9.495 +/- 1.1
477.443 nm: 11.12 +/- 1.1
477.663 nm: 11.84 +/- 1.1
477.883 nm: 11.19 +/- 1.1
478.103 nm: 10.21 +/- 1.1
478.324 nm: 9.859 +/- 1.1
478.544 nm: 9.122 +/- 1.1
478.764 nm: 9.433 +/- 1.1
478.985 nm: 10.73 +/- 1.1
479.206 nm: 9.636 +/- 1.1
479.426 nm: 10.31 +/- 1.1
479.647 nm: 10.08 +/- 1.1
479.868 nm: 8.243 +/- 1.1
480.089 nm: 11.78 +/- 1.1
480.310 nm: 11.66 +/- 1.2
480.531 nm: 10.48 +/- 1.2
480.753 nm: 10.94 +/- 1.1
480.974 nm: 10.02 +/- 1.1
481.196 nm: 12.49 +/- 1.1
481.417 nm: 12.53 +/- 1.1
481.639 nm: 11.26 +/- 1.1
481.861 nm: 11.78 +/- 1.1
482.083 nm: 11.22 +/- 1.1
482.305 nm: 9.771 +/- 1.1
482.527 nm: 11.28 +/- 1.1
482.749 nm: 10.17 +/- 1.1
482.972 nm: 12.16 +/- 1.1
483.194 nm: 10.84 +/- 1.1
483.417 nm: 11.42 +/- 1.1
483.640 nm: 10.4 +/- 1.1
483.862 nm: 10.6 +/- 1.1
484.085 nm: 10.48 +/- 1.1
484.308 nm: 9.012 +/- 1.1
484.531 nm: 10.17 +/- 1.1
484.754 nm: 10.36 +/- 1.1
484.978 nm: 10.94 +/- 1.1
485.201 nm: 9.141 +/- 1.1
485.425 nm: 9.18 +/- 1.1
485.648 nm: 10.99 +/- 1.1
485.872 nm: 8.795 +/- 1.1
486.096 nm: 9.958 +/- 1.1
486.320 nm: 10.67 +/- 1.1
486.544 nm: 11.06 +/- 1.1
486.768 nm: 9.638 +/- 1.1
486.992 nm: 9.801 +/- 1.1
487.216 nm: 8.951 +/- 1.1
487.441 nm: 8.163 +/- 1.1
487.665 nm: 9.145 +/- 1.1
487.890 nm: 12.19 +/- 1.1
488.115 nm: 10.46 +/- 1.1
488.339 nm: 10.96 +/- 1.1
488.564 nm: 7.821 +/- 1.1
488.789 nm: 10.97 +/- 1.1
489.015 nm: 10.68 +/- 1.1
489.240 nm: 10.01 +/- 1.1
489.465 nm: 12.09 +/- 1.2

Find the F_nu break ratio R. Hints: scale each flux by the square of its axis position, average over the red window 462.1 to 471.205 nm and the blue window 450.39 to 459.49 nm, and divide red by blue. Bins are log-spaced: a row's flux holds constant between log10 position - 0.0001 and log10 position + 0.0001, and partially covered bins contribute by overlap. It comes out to 1.11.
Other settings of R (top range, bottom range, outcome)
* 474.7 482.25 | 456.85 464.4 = 1.12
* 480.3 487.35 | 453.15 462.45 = 1.19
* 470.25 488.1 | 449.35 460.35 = 1.19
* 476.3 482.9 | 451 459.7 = 1.24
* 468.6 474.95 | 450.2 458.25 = 1.16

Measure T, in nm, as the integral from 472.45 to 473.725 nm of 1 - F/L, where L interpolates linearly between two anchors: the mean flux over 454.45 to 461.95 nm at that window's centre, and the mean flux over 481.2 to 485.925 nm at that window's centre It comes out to 0.082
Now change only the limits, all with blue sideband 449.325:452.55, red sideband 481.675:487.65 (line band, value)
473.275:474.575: 0.032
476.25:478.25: -0.108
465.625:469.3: 0.121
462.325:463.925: -0.017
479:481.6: -0.141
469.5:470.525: -0.014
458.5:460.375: -0.016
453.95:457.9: 0.072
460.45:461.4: -0.044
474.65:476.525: 0.009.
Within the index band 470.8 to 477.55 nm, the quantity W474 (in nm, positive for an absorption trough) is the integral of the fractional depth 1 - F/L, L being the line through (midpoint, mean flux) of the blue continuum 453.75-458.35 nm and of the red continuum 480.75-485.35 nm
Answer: 0.07 nm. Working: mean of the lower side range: 9.74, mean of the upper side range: 10.8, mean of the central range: 10.3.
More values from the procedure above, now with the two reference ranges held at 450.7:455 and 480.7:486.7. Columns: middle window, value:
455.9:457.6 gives -0.09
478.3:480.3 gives 0.09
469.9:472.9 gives -0.18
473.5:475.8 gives 0.10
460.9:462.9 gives -0.27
